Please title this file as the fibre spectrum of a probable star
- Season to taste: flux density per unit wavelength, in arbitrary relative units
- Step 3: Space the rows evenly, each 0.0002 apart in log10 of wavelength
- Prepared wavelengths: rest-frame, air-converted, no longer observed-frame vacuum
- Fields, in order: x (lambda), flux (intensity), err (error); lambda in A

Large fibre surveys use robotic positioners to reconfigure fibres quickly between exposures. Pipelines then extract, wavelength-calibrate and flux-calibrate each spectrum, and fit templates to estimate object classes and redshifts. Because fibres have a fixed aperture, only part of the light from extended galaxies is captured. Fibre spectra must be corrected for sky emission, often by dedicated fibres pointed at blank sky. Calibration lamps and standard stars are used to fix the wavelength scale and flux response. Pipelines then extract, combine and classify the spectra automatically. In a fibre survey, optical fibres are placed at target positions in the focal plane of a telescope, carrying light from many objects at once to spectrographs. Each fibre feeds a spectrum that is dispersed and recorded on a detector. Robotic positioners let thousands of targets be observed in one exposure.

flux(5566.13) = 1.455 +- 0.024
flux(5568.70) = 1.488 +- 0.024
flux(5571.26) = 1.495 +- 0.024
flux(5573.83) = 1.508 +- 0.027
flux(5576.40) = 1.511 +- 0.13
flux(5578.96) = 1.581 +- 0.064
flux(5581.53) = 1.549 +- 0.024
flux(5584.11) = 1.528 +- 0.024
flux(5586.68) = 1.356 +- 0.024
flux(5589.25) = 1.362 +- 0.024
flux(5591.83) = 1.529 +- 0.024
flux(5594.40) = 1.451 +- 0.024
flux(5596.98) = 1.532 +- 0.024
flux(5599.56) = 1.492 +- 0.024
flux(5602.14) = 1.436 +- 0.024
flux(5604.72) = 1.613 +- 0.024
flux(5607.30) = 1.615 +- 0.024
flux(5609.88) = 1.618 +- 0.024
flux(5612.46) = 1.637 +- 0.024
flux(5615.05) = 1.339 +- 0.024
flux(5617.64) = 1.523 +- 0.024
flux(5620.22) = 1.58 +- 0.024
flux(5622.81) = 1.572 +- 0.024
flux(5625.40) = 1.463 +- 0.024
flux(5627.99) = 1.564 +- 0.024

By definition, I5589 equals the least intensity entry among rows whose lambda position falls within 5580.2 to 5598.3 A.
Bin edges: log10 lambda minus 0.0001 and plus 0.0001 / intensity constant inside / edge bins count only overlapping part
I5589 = 1.356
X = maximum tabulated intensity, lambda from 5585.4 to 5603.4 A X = 1.532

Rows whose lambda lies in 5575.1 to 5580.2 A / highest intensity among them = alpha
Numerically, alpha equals 1.581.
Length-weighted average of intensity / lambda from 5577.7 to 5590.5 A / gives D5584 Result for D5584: 1.47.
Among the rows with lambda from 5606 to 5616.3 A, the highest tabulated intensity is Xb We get 1.637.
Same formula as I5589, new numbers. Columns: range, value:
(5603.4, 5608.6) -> 1.613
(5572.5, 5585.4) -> 1.508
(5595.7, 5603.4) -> 1.436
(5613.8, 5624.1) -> 1.339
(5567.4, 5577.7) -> 1.488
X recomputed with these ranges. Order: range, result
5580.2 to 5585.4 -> 1.549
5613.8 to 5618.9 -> 1.523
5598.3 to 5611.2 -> 1.618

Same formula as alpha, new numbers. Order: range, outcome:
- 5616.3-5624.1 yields 1.58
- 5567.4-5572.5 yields 1.495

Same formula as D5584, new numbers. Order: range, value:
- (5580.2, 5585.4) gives 1.54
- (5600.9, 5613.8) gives 1.58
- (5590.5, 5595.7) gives 1.49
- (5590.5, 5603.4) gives 1.49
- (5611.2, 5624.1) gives 1.53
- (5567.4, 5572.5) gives 1.49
